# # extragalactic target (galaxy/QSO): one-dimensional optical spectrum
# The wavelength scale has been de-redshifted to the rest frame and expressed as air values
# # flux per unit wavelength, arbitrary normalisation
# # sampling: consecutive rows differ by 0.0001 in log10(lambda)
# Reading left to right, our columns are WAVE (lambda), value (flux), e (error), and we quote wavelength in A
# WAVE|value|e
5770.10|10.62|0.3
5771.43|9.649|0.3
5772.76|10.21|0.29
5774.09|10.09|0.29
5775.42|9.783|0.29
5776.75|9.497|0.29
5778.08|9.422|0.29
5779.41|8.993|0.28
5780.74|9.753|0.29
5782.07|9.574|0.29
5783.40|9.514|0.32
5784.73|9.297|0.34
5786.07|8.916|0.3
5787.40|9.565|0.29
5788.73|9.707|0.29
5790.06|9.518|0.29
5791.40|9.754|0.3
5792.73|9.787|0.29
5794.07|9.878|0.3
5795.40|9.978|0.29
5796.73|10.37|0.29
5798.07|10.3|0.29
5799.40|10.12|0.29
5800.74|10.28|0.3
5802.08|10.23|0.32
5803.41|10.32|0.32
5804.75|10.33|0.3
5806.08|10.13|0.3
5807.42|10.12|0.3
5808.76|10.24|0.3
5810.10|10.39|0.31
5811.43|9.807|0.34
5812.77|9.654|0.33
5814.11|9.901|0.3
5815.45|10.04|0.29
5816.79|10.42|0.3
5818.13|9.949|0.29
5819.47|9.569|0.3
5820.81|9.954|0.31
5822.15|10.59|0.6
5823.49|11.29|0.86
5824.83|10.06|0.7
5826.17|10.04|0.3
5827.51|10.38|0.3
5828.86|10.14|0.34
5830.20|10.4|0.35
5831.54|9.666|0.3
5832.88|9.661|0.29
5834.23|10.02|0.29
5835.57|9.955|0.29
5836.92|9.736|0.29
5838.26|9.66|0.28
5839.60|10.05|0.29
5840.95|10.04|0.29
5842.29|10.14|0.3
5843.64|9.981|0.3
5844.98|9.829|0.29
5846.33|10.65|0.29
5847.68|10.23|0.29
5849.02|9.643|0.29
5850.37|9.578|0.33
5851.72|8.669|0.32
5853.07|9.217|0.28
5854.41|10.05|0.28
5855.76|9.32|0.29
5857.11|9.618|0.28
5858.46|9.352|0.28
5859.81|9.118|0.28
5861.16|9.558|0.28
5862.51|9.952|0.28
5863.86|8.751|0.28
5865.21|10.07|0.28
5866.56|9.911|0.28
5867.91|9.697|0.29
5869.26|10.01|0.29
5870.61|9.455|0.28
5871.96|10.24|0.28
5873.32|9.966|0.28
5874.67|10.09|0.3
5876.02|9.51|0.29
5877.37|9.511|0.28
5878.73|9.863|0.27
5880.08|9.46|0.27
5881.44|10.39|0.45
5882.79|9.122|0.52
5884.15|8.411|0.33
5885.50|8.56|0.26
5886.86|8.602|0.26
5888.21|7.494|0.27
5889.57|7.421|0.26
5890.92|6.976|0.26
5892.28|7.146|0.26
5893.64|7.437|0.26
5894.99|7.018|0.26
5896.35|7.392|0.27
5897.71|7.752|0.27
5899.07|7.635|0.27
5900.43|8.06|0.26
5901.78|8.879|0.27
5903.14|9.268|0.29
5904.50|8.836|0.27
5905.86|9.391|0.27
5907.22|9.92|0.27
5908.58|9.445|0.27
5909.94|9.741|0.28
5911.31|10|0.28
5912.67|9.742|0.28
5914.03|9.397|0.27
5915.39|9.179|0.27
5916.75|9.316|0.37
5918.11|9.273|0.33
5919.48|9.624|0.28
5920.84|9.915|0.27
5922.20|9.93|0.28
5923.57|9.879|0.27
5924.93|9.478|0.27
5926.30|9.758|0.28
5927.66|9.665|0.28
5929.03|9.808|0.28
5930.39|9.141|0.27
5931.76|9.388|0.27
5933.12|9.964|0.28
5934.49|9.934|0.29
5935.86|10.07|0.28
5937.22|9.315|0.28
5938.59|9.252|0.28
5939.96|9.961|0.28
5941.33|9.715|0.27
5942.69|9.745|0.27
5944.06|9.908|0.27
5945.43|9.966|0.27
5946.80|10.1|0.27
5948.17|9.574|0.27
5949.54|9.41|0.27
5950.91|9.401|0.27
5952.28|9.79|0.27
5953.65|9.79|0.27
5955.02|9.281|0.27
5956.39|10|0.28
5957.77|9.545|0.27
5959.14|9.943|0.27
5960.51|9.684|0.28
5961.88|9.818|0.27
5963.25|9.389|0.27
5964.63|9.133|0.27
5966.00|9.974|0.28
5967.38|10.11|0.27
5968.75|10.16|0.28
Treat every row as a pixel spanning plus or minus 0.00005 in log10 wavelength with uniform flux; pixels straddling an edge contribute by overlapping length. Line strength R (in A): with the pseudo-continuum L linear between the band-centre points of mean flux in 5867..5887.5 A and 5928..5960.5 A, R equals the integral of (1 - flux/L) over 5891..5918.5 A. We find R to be 2.6 A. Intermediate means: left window 9.53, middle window 8.7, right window 9.69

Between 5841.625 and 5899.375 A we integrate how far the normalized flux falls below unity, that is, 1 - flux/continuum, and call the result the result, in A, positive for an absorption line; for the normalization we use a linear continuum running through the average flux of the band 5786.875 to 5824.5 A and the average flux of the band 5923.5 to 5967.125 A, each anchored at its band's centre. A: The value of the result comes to 4.42 A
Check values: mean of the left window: 10.1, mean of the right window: 9.68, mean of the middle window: 9.14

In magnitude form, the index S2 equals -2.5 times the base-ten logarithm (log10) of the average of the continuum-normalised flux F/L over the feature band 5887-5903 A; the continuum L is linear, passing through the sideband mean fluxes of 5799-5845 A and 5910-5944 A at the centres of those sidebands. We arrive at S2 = 0.27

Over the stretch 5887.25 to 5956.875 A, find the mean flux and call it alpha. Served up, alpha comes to 9.18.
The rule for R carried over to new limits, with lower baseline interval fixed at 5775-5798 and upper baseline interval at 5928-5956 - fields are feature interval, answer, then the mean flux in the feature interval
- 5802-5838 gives -1.75 A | 10.1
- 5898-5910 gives 0.90 A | 8.94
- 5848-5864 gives 0.34 A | 9.44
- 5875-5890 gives 1.03 A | 8.99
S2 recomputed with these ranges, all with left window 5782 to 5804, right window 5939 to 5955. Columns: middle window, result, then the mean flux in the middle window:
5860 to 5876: 0.00 mag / 9.76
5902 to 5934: 0.02 mag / 9.56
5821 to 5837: -0.04 mag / 10.2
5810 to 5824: -0.03 mag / 10.1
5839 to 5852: -0.01 mag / 9.91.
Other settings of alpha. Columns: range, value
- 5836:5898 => 9.24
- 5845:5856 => 9.69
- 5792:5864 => 9.95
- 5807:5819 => 10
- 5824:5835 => 10.1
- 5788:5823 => 10.1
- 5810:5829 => 10.1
